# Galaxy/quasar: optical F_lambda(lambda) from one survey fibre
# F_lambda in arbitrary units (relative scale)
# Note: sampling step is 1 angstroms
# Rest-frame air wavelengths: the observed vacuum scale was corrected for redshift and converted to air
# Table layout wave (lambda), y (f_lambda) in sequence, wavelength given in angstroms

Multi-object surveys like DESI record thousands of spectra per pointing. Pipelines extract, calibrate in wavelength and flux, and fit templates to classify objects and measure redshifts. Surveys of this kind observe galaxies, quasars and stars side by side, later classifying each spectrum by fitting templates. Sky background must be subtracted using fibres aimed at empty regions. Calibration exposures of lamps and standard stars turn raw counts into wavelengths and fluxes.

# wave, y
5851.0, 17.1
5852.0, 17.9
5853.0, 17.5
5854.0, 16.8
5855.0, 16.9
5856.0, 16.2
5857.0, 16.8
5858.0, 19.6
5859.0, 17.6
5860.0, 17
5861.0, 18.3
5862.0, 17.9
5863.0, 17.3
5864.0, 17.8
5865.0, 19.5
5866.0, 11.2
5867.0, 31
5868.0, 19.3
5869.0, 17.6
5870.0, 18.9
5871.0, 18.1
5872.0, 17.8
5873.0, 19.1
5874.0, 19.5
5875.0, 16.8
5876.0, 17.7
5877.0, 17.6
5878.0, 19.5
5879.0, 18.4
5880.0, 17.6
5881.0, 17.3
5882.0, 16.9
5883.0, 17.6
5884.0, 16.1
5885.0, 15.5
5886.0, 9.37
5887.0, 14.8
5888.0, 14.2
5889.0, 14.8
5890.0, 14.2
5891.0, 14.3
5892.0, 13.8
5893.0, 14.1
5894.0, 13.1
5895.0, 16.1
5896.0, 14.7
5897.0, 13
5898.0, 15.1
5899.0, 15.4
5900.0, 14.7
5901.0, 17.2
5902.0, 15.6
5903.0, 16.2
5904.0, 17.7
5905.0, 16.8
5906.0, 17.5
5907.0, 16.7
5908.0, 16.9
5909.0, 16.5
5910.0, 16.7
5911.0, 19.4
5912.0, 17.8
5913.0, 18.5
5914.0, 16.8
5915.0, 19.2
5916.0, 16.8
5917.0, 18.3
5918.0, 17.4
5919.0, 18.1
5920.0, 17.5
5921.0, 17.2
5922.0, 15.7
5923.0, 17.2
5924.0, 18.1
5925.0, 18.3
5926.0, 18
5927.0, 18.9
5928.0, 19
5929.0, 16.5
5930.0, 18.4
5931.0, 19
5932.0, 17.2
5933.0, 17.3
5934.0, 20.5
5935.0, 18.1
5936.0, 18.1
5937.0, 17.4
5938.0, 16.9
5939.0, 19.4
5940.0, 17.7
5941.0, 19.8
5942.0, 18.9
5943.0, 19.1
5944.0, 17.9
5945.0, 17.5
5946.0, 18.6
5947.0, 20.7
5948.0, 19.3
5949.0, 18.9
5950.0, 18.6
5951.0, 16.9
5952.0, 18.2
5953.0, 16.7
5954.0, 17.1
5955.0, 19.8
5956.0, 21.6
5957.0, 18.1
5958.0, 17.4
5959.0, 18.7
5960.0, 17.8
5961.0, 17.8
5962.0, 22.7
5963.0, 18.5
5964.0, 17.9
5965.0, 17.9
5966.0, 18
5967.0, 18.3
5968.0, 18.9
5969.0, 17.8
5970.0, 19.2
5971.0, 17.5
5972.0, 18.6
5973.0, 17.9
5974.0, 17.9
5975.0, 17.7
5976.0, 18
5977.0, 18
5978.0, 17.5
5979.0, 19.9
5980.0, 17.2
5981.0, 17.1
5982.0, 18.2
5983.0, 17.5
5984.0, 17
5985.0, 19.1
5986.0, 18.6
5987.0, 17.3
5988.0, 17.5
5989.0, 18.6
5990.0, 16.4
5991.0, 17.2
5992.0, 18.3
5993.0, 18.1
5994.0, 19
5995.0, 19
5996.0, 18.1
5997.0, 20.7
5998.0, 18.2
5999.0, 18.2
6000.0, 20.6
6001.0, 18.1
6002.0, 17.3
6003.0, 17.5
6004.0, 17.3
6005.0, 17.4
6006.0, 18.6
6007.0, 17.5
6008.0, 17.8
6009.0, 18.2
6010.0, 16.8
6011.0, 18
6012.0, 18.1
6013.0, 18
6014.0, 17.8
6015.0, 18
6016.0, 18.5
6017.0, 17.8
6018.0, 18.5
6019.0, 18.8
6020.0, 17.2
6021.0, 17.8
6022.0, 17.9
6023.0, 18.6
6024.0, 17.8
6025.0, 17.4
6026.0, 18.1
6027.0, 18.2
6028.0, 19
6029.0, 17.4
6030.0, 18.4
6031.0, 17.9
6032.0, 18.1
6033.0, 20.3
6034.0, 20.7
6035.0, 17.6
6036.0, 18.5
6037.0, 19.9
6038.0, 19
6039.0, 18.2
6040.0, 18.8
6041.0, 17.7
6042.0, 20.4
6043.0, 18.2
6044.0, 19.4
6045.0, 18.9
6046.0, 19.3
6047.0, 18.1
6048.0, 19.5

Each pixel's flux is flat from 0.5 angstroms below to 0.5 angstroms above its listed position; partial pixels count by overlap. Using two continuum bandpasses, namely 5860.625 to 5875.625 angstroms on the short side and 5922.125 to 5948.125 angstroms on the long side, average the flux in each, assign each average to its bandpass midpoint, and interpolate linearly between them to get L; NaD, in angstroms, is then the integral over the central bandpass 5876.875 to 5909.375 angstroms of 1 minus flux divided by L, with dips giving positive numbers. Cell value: 4.96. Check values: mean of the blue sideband 18.7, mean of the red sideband 18.3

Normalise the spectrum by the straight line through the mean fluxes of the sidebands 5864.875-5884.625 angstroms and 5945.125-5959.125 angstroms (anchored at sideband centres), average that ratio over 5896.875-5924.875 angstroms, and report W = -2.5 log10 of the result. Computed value 0.09 mag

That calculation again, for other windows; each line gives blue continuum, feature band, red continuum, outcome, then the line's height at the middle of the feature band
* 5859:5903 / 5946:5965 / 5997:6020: -0.072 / 17.5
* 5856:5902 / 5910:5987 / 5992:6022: -0.042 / 17.5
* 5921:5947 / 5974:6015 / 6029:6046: 0.032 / 18.6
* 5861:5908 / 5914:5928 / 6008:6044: -0.041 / 17.1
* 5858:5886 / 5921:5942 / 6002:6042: 0.000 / 18.1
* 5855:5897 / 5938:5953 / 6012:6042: -0.059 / 17.6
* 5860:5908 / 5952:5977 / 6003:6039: -0.050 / 17.6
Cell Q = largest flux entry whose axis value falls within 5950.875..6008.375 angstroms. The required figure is 22.7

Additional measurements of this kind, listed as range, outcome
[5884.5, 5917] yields 19.4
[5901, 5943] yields 20.5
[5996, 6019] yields 20.7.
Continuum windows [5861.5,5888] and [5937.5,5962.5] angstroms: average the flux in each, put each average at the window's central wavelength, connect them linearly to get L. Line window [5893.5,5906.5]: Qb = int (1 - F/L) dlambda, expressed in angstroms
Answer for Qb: 1.70 angstroms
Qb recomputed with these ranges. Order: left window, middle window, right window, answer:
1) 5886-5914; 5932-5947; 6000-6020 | -1.7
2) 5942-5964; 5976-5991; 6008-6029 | 0.4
